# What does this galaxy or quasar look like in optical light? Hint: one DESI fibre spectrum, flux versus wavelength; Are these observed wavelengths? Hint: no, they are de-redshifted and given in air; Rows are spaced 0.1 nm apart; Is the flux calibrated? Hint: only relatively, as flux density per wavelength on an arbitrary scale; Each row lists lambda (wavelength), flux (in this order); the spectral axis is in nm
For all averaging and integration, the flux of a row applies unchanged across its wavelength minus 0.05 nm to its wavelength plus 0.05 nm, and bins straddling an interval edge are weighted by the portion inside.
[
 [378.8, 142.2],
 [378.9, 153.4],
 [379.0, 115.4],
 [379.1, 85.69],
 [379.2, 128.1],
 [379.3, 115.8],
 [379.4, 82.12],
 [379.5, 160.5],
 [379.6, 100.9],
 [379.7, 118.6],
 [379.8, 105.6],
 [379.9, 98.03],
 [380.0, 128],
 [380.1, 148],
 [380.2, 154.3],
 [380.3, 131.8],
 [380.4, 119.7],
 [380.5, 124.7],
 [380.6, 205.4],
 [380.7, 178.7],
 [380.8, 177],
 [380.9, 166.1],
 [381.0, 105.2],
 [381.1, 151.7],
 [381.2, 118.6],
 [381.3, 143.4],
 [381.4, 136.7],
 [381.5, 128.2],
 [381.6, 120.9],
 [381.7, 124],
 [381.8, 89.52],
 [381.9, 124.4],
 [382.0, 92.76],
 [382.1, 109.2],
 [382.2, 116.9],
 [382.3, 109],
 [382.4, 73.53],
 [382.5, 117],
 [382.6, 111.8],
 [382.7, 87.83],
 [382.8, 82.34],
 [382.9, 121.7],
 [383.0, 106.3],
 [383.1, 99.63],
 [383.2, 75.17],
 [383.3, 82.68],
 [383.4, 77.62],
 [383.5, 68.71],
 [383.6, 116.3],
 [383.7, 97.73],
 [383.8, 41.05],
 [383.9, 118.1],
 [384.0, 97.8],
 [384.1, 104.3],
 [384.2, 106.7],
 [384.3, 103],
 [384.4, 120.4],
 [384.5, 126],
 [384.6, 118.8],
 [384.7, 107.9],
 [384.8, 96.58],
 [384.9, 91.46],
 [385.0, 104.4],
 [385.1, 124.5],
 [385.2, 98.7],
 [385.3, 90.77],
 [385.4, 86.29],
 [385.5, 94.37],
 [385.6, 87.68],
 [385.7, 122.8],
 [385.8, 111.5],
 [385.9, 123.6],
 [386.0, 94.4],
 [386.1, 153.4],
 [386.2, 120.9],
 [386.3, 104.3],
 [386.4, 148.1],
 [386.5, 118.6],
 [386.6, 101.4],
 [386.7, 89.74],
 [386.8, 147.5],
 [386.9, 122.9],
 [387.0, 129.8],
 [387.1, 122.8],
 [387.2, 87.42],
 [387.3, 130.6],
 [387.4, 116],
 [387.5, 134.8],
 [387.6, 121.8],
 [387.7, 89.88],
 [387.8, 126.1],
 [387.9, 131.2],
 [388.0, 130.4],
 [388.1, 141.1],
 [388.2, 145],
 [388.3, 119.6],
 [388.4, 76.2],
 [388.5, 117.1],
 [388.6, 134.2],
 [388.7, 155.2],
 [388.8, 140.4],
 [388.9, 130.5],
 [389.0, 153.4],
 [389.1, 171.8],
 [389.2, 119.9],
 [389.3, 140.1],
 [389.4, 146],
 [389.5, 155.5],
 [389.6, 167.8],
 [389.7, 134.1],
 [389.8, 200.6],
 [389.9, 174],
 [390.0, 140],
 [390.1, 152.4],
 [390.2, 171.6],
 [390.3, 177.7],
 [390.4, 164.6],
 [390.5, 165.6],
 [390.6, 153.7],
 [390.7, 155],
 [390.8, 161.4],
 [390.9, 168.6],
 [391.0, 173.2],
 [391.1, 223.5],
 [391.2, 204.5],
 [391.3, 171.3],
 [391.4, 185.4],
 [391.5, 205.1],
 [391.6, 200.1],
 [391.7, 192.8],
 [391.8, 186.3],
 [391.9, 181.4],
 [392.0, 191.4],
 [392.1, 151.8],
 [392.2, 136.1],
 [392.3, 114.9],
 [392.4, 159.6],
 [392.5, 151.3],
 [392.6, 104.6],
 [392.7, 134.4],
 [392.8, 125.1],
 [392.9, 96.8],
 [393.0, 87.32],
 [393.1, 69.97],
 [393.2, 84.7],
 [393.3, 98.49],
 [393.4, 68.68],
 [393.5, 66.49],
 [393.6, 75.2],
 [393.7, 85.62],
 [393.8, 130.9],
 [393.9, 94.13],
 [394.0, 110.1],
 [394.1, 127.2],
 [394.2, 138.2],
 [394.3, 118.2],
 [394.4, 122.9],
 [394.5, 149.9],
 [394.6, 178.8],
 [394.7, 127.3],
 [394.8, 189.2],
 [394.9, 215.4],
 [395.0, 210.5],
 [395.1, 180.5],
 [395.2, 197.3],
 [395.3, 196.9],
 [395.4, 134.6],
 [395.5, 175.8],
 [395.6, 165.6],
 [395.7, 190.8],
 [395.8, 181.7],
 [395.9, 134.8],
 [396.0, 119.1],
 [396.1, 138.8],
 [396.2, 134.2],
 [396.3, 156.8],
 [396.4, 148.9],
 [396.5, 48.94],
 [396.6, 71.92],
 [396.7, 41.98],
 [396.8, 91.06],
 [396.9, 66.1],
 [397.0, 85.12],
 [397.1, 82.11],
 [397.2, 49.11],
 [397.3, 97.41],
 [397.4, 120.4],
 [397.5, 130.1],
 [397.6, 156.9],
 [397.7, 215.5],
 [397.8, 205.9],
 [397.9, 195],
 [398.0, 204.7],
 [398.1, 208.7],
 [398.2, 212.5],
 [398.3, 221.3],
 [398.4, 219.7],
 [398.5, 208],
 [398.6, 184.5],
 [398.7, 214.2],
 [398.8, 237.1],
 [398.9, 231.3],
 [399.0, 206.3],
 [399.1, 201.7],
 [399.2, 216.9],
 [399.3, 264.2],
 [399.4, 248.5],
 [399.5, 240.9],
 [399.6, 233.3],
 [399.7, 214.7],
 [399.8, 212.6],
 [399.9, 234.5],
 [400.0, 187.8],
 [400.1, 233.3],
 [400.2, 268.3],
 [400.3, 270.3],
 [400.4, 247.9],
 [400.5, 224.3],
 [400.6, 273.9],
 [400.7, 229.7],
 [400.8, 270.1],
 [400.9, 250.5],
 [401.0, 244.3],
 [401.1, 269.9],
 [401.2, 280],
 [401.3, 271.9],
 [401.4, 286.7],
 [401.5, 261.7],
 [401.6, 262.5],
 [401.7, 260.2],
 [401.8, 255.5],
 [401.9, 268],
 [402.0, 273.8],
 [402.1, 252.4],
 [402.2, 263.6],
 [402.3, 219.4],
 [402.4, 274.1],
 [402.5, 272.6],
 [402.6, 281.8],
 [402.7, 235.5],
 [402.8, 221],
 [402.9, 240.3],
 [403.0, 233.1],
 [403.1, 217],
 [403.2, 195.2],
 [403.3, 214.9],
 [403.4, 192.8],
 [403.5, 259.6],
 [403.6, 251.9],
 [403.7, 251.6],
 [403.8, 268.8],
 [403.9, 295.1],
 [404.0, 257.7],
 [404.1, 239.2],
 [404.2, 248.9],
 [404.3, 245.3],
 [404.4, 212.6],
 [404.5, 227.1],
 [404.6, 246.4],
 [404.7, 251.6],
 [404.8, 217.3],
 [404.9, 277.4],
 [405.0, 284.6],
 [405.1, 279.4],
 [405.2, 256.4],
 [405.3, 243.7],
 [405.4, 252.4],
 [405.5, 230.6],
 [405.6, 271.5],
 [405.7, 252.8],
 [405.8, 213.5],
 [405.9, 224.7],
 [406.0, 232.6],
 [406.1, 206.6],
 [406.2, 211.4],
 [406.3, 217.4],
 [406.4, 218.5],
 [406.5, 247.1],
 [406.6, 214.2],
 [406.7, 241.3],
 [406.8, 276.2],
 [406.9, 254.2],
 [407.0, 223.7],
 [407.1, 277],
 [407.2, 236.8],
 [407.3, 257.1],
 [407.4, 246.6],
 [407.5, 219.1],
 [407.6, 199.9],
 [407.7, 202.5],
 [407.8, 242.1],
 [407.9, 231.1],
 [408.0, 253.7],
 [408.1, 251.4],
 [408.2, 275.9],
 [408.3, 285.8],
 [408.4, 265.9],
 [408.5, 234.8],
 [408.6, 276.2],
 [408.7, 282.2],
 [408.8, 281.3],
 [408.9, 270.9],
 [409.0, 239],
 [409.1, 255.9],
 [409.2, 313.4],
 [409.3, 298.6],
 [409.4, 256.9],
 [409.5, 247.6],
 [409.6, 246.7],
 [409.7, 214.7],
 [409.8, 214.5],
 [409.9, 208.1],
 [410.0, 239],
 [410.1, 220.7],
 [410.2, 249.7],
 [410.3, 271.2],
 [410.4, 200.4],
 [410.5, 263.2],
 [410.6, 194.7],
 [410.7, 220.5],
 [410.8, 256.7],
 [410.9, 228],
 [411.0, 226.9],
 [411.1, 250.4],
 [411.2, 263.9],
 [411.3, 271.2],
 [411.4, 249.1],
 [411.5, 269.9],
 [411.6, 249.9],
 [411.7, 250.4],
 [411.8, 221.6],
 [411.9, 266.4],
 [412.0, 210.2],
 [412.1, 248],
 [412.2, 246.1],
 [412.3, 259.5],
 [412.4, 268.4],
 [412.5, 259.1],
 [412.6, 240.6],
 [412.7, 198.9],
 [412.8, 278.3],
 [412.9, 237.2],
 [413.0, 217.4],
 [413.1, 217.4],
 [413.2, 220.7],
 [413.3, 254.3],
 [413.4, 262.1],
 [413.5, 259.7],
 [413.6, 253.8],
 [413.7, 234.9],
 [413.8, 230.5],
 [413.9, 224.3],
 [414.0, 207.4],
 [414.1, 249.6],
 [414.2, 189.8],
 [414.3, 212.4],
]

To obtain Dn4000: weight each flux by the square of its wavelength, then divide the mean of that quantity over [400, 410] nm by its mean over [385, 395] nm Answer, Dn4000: 2.0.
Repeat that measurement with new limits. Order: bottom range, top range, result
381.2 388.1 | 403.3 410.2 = 2.52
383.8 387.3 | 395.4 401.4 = 1.83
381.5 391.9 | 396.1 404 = 1.78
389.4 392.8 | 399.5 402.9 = 1.59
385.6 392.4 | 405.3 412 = 1.86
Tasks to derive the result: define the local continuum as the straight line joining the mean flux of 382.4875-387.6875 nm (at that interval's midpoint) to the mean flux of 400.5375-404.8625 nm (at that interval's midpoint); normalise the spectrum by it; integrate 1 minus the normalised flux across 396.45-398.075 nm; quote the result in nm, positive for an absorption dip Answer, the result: 0.702 nm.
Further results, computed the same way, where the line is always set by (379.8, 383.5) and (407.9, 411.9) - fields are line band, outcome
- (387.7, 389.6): 0.216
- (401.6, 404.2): -0.360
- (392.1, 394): 0.728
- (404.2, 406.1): -0.135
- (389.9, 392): -0.182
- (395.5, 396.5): 0.202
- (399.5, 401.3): -0.331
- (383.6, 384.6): 0.212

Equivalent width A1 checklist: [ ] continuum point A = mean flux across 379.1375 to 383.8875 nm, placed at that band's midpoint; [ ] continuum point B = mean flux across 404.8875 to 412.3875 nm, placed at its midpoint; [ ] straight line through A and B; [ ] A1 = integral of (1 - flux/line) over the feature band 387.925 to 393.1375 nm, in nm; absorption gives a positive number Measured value 0.23 nm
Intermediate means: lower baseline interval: 116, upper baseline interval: 246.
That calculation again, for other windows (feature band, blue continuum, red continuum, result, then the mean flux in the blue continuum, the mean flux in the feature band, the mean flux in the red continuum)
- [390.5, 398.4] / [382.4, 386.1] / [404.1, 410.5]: 0.888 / 101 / 145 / 245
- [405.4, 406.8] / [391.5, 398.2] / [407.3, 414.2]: -0.123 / 137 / 232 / 245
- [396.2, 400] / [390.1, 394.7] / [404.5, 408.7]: 0.273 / 142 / 172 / 244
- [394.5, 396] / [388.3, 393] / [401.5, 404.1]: 0.130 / 156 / 174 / 249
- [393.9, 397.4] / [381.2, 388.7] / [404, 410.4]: 0.810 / 110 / 134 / 246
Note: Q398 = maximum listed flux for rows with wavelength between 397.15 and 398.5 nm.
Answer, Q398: 221.3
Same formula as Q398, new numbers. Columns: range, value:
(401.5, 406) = 295.1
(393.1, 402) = 286.7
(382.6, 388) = 153.4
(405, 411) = 313.4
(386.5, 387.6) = 147.5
